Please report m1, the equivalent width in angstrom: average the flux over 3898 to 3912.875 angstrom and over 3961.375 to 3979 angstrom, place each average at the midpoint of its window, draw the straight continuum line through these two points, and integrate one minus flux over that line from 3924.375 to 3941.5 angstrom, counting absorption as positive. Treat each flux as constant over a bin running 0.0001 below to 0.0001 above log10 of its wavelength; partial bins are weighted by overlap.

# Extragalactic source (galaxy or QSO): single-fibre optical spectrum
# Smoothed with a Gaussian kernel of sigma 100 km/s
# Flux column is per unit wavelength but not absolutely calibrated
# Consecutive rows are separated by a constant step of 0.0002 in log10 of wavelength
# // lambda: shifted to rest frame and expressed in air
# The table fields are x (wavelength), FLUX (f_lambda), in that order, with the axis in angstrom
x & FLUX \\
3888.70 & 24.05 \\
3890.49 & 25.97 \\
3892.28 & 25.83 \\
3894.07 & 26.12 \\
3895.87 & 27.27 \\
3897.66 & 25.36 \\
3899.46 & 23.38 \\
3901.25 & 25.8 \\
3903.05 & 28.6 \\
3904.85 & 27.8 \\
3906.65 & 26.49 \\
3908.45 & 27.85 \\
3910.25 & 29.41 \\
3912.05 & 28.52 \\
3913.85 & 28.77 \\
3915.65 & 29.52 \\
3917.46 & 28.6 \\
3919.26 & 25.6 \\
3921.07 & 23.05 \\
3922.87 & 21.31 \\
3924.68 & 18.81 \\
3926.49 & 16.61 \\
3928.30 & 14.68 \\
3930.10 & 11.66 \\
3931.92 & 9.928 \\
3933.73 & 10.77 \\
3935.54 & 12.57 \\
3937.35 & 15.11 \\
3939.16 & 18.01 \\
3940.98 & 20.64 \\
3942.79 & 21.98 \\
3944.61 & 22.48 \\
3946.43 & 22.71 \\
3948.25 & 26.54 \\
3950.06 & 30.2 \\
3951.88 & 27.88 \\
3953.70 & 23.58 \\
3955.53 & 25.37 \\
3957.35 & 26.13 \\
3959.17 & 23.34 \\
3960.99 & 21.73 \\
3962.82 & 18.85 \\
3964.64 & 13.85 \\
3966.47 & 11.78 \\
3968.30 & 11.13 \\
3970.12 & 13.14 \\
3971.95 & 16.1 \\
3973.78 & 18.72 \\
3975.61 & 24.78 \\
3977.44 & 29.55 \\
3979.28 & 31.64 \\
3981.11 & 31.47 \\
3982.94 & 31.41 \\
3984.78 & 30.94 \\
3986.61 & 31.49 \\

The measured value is 6.4 angstrom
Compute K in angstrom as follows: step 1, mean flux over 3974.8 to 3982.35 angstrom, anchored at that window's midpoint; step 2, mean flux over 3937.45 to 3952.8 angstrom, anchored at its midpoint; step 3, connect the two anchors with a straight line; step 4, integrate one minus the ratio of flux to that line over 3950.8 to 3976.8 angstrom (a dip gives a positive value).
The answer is 6.47 angstrom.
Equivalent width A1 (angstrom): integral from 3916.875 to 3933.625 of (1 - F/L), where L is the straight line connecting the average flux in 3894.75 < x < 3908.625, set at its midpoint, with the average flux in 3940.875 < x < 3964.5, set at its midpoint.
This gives 4.61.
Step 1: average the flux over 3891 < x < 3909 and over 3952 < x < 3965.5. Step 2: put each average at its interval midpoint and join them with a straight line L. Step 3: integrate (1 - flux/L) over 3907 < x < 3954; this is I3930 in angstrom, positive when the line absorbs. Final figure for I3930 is 4.7 angstrom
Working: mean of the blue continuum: 26.4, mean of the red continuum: 22.2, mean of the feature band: 21.8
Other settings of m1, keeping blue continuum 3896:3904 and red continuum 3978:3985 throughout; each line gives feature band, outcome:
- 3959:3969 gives 4.54 angstrom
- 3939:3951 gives 2.22 angstrom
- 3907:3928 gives 1.57 angstrom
